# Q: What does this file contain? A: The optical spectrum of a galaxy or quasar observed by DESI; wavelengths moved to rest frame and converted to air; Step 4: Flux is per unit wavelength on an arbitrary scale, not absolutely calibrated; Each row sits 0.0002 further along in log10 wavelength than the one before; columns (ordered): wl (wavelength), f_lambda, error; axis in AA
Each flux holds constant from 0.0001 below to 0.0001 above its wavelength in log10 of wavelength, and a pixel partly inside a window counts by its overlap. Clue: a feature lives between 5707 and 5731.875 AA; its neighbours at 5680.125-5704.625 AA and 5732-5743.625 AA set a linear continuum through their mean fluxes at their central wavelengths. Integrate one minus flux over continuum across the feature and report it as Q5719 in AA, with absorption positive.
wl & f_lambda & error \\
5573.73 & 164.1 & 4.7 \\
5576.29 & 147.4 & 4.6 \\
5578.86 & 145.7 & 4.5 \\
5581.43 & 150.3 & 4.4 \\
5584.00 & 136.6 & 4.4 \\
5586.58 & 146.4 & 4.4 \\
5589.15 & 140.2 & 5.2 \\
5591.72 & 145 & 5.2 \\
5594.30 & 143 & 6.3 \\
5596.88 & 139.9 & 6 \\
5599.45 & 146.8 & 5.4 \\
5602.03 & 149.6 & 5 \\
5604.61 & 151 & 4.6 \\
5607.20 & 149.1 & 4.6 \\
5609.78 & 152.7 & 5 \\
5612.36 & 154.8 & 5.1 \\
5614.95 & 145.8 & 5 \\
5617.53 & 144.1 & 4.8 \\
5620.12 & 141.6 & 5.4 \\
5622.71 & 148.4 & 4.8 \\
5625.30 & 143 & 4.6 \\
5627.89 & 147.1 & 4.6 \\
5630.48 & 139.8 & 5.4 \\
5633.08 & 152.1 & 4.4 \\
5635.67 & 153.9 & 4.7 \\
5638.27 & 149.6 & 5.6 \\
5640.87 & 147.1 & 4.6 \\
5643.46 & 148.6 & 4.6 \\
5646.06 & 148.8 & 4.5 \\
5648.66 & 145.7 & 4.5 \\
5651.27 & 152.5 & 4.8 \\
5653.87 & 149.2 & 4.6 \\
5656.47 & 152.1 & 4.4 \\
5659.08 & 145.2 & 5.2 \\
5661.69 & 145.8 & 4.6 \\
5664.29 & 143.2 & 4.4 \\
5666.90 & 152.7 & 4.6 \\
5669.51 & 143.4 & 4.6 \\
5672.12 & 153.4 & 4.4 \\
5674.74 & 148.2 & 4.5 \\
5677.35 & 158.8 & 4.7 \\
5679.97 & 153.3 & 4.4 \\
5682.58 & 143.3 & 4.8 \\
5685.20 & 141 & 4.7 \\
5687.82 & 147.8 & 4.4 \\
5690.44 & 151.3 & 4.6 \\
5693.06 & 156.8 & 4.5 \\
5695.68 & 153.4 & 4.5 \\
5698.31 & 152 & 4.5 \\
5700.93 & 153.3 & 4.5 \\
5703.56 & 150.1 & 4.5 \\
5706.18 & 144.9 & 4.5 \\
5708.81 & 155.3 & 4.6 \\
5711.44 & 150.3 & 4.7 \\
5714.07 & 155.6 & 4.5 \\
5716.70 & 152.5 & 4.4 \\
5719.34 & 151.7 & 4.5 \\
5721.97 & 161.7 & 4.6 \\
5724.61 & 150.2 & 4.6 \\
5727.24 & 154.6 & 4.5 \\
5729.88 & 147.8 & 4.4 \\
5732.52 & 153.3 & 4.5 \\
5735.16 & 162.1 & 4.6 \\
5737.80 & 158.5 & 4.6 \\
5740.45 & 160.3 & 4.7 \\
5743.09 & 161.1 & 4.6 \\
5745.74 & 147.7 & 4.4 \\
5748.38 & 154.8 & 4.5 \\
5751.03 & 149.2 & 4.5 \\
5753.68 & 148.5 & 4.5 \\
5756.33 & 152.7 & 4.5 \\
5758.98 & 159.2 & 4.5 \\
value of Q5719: 0.4 AA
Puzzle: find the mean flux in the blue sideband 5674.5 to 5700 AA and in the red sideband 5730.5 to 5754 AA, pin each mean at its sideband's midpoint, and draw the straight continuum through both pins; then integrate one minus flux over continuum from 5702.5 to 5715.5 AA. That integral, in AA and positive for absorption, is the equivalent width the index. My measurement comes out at 0.1 AA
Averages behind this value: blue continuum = 151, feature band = 151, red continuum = 155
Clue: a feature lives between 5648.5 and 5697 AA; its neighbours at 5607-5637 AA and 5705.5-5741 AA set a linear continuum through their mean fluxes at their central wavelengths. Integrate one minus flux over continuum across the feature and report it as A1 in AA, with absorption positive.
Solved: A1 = 0.5 AA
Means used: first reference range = 148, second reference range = 154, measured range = 149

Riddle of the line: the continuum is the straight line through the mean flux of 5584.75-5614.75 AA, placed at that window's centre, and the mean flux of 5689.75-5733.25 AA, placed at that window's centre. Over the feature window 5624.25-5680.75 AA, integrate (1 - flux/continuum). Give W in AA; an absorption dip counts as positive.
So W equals 0.3 AA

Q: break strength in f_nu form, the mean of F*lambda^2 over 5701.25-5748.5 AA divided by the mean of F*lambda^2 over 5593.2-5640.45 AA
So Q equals 1.1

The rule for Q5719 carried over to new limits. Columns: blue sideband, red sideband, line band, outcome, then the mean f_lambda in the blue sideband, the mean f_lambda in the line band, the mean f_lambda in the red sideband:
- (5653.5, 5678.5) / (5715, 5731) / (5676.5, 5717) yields 0.06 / 149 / 151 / 153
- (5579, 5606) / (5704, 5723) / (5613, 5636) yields 0.14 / 145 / 146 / 153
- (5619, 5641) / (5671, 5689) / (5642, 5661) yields -0.10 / 147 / 149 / 149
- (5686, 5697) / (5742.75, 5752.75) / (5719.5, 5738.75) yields -0.39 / 152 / 155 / 152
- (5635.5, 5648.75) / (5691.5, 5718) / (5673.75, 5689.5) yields 0.24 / 149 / 149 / 152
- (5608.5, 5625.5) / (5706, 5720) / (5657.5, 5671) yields 0.32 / 147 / 146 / 152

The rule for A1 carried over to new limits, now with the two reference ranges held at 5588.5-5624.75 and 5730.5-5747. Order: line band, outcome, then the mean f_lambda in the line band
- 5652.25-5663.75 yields 0.20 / 148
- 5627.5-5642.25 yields 0.04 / 148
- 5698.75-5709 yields 0.24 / 151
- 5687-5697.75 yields 0.05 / 152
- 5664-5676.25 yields 0.22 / 149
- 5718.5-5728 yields 0.05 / 155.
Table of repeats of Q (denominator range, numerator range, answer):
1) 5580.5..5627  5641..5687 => 1.04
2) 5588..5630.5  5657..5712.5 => 1.05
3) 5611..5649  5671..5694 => 1.04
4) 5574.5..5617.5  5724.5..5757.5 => 1.11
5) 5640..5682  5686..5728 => 1.04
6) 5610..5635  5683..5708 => 1.05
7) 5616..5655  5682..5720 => 1.05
